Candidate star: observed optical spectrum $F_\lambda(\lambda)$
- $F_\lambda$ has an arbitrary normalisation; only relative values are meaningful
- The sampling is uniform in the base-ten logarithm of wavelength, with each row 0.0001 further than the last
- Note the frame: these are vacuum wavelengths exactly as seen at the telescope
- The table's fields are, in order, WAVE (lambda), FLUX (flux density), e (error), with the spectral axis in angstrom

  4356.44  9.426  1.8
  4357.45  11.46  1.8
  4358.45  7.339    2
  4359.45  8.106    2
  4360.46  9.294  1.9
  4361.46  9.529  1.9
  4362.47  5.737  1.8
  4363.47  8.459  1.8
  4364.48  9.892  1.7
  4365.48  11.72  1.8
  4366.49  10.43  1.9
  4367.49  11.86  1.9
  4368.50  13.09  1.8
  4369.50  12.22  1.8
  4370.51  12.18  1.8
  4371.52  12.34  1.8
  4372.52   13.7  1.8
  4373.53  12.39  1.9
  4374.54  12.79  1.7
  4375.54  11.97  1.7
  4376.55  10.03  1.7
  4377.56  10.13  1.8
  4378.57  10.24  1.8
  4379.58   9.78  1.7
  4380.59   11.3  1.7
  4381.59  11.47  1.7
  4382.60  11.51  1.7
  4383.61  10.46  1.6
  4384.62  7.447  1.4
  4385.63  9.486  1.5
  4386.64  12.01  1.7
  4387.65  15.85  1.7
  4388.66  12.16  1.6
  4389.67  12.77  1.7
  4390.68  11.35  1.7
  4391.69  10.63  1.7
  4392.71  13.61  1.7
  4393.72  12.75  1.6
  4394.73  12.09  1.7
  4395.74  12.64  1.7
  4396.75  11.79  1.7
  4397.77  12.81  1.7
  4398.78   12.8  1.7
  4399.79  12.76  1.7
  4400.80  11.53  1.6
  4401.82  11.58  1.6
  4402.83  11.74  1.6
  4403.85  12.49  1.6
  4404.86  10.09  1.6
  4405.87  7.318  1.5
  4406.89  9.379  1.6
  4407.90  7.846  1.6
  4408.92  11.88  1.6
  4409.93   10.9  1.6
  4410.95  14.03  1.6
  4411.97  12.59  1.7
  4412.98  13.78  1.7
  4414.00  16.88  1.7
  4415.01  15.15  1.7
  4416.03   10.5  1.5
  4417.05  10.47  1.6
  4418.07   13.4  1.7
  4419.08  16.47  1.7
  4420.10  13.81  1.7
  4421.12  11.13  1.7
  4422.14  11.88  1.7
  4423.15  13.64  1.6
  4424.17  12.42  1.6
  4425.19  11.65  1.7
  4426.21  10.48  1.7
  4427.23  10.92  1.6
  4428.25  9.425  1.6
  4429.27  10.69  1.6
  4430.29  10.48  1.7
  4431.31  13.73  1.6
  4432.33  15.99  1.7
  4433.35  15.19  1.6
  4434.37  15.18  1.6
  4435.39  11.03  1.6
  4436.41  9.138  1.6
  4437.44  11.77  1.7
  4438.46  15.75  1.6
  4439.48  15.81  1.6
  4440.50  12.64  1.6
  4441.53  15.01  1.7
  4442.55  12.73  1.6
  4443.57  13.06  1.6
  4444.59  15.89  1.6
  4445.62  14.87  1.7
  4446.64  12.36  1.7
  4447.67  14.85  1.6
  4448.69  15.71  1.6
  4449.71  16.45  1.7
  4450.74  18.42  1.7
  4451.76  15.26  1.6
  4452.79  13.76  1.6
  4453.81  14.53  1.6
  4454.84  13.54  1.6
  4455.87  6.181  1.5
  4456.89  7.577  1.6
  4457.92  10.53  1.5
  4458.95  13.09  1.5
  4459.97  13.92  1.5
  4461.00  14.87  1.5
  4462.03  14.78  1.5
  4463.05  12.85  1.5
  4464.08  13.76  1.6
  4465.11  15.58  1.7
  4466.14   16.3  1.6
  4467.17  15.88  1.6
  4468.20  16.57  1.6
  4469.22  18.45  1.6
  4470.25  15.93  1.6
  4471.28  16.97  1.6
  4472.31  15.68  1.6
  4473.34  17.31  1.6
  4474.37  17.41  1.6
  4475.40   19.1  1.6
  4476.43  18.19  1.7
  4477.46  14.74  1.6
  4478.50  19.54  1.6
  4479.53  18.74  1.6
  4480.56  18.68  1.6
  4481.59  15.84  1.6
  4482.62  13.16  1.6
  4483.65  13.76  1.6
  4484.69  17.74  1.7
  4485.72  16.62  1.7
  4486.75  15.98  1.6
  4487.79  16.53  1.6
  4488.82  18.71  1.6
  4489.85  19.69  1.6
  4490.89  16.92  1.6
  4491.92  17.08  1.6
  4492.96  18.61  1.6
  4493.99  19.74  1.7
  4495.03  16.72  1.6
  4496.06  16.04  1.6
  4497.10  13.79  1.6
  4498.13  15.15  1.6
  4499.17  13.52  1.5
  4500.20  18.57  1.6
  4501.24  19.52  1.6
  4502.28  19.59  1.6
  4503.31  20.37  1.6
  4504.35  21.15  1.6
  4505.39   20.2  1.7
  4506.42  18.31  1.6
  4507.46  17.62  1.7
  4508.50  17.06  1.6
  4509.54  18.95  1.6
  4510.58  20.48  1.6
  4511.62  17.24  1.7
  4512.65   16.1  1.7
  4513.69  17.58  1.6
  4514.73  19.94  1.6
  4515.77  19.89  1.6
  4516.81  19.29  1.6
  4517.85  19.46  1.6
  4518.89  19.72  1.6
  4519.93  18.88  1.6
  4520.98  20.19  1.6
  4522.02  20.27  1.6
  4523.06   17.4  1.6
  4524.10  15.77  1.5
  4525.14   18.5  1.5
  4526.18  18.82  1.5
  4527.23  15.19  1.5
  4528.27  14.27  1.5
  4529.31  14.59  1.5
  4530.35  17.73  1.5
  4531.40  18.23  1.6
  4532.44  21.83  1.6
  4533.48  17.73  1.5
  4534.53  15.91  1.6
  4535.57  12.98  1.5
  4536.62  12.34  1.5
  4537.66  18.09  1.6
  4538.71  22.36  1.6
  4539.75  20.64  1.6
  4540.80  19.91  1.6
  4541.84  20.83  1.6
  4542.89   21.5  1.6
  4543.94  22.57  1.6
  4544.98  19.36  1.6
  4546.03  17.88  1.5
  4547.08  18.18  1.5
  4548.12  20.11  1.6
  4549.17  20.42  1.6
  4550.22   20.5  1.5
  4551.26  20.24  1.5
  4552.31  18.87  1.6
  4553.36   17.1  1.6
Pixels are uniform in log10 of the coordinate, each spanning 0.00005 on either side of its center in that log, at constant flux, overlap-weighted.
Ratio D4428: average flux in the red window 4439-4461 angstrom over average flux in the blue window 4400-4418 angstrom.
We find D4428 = 1.17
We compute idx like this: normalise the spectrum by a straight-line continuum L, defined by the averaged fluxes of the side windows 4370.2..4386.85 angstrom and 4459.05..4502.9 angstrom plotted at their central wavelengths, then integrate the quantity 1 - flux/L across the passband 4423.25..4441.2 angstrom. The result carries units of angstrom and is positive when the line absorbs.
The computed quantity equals 1.9 angstrom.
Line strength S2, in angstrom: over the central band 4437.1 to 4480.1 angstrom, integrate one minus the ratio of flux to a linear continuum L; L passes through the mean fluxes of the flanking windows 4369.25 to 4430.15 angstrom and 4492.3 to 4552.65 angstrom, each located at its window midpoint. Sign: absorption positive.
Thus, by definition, 0.17 angstrom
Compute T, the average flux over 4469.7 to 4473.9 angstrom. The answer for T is 16.5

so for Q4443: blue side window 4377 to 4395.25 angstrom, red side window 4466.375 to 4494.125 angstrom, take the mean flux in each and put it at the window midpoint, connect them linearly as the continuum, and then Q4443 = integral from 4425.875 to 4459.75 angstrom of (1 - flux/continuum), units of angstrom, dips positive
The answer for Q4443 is 3.9 angstrom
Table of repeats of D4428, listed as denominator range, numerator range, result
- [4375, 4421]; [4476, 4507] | 1.48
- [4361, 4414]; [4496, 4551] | 1.61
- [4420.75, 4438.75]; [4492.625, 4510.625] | 1.47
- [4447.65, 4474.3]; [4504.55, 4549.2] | 1.26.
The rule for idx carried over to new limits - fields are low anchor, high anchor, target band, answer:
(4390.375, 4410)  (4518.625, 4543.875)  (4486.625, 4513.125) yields -2.15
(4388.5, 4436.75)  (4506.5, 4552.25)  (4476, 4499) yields -0.88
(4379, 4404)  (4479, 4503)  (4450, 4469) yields 1.88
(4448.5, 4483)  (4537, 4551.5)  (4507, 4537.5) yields 1.62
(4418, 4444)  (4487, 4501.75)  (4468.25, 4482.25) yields -1.34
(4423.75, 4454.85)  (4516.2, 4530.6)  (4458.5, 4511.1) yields -3.63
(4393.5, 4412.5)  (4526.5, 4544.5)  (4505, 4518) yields -1.32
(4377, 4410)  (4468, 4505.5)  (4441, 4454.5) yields -0.01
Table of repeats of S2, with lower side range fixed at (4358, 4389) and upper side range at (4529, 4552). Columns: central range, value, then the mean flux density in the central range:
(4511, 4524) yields -0.7 angstrom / 18.7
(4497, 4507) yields -0.7 angstrom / 18.2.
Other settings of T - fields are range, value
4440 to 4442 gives 13.8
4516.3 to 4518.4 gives 19.4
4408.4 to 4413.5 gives 12.6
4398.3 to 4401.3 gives 12.4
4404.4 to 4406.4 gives 8.67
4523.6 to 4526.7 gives 17.7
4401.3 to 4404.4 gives 11.9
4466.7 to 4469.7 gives 17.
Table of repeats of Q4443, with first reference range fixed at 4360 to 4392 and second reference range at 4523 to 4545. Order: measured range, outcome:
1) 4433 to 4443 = 0.3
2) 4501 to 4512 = -1.5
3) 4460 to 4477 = -1.1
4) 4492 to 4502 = -0.3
